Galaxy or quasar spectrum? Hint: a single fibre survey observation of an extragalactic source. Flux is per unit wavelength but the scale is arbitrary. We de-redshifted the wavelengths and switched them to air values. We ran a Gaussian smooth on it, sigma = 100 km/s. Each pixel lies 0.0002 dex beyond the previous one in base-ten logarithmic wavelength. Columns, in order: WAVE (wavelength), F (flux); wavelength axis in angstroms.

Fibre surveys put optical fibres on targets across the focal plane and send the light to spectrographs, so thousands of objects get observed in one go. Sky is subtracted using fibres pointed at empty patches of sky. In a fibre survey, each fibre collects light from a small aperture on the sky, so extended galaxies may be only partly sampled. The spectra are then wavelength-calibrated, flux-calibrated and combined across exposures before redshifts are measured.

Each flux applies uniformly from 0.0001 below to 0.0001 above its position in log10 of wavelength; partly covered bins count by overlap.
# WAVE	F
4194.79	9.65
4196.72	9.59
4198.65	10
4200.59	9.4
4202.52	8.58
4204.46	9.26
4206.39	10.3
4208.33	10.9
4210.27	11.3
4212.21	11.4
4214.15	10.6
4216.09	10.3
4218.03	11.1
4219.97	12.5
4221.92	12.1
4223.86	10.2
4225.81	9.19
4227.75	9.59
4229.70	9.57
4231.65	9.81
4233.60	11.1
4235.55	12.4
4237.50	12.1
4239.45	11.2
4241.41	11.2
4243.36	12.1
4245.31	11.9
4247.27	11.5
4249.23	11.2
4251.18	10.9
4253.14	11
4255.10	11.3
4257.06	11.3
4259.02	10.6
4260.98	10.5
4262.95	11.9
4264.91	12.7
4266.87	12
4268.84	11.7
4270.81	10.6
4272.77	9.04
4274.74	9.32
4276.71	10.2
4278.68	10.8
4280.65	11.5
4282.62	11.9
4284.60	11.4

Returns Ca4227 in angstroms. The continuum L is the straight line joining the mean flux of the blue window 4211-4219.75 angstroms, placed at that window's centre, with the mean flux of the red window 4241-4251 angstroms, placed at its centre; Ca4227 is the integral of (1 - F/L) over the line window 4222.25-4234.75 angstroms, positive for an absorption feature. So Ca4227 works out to 1.32 angstroms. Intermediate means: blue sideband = 11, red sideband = 11.6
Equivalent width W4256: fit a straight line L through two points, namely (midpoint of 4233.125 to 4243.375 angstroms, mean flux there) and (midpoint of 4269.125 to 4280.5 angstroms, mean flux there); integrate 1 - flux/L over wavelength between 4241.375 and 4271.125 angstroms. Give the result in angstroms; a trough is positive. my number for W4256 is -1.32 angstroms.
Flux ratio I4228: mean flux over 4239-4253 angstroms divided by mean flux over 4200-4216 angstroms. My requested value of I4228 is 1.1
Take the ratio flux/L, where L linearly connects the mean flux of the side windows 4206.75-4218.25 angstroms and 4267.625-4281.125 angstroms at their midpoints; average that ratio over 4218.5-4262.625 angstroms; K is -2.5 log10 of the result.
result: -0.04 mag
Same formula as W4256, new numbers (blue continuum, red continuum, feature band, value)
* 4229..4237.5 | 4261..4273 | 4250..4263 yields 0.3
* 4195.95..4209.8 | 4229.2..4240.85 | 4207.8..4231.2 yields -0.6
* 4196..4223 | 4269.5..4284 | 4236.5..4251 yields -1.4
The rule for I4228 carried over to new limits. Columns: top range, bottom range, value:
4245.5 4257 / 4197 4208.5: 1.16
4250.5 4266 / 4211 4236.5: 1.05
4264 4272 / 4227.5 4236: 1.12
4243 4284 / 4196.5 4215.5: 1.10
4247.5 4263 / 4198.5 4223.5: 1.04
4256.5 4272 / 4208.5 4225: 1.02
